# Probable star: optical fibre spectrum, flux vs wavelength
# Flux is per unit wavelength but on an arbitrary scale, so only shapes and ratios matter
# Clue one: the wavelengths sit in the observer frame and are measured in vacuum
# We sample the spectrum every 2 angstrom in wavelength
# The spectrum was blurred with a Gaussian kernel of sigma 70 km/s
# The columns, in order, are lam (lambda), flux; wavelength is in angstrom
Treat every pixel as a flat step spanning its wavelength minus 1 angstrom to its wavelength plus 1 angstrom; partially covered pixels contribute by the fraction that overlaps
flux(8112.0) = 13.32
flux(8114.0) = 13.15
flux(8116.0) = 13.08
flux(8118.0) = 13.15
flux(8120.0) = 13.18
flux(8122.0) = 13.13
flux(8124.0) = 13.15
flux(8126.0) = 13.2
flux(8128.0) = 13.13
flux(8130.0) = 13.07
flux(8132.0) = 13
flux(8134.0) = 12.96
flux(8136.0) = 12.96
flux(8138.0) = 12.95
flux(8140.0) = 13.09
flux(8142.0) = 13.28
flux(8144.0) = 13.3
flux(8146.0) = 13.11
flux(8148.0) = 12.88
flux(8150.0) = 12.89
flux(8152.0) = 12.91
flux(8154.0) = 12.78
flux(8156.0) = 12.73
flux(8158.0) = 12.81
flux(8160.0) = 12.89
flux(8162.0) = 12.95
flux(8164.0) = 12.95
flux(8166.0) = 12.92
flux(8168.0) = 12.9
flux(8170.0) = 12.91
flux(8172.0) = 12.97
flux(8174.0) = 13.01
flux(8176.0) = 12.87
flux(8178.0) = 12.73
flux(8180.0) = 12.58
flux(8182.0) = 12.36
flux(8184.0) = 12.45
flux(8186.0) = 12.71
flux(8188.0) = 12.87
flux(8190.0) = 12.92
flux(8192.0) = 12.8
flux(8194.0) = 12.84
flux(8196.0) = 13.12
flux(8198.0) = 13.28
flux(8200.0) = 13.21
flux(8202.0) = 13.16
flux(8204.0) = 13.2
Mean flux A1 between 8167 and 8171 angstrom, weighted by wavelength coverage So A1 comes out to 12.9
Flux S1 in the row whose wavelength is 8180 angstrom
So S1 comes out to 12.58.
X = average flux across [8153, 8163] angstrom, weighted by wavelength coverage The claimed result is 12.8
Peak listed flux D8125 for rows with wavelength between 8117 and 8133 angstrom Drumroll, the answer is 13.2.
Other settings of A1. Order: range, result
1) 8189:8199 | 13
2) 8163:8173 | 12.9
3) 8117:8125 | 13.2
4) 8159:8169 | 12.9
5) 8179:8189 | 12.6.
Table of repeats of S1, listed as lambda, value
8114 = 13.15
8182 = 12.36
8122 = 13.13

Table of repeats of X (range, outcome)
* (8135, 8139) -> 13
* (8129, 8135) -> 13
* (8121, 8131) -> 13.1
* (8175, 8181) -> 12.7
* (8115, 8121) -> 13.1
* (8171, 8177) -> 13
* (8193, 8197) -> 13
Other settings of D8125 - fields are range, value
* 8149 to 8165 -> 12.95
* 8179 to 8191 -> 12.92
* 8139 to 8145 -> 13.3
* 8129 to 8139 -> 13.07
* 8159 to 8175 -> 13.01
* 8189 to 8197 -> 13.12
